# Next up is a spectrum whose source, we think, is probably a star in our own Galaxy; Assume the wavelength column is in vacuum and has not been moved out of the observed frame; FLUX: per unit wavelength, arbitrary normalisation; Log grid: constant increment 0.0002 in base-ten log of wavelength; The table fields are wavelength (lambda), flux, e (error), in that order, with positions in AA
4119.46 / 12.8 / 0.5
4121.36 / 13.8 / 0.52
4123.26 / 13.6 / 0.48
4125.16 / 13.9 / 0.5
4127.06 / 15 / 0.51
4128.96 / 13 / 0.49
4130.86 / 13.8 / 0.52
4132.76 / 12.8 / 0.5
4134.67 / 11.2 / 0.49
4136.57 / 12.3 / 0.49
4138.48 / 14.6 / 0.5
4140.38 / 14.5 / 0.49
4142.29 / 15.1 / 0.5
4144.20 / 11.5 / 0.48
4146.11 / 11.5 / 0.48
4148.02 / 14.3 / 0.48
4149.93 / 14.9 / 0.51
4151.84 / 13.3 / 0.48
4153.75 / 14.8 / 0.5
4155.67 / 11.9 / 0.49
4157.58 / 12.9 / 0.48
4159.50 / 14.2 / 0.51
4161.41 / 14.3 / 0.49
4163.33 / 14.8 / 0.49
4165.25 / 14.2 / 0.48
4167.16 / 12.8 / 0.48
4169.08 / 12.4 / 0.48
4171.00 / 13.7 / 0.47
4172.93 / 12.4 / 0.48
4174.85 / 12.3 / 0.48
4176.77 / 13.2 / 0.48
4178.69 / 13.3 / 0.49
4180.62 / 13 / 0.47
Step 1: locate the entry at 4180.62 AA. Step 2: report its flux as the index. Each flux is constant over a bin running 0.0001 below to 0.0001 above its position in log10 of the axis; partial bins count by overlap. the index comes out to 13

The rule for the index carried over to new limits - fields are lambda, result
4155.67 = 11.9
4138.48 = 14.6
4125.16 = 13.9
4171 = 13.7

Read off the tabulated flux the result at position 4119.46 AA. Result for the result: 12.8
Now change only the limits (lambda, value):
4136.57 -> 12.3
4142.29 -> 15.1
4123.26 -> 13.6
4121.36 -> 13.8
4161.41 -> 14.3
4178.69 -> 13.3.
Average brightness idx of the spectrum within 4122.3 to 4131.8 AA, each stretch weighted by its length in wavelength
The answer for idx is 13.9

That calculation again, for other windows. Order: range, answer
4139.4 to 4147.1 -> 13.2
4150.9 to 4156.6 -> 13.3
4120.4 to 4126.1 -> 13.8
